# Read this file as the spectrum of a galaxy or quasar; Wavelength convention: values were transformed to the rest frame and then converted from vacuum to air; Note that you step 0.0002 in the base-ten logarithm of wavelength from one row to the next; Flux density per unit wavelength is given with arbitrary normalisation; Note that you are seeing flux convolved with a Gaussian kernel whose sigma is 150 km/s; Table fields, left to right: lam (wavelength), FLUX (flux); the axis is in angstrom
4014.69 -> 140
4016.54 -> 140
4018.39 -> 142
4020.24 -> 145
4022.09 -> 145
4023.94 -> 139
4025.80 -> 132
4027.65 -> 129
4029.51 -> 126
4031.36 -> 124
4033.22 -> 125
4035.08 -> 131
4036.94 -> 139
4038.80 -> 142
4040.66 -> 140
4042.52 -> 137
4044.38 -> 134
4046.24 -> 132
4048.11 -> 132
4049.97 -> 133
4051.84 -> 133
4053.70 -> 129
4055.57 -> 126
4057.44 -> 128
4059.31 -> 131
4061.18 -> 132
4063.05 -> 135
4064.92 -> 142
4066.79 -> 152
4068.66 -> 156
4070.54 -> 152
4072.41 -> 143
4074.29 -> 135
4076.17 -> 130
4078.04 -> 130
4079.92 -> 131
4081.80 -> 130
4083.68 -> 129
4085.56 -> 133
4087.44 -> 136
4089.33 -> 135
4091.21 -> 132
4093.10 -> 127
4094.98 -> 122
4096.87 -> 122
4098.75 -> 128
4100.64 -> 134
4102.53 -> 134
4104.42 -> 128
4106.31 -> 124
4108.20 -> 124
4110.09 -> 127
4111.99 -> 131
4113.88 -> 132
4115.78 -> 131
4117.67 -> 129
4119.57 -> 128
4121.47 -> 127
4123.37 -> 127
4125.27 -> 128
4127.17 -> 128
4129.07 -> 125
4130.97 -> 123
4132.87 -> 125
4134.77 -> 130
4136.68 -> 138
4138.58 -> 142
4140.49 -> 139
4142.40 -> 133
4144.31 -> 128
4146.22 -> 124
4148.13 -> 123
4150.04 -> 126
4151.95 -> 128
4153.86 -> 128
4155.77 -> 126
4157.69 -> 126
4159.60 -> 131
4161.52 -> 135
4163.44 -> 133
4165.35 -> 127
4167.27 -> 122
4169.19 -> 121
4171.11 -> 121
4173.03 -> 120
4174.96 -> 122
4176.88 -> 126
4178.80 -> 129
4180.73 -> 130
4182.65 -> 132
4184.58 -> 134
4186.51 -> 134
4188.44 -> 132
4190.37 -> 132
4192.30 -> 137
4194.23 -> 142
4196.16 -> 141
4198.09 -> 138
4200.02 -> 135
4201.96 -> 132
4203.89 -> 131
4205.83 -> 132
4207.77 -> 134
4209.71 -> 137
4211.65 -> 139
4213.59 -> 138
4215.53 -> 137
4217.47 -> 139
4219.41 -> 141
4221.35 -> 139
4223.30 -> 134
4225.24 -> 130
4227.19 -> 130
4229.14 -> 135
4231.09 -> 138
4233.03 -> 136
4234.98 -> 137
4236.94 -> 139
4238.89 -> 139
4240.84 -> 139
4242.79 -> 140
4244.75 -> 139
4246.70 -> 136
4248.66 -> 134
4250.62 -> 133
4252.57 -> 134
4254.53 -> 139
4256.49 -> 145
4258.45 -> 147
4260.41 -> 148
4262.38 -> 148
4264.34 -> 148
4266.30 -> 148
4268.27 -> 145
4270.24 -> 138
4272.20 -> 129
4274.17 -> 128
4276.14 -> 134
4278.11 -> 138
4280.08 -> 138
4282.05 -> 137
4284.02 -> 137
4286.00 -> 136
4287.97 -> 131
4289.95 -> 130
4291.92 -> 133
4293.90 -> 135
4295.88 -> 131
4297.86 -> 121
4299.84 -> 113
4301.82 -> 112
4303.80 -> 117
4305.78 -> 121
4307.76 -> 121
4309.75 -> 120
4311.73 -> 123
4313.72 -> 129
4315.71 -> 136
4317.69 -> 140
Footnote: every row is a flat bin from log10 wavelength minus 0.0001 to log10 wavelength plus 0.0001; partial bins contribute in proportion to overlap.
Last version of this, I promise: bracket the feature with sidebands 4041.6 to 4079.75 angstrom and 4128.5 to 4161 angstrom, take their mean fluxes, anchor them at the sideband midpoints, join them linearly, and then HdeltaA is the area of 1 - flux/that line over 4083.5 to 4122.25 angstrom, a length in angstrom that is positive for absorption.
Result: 1.0 angstrom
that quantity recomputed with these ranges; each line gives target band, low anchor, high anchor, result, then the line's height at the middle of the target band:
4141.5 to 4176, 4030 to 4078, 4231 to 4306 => 2.32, 135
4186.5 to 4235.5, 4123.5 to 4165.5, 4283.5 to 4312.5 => -3.16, 128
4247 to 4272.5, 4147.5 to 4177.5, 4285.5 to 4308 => -3.29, 125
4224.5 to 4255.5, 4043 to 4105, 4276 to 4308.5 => -1.55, 130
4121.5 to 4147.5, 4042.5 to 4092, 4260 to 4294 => 1.17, 136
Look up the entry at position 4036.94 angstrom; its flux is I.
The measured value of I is 139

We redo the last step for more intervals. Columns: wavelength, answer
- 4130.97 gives 123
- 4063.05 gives 135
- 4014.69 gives 140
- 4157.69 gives 126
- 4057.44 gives 128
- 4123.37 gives 127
